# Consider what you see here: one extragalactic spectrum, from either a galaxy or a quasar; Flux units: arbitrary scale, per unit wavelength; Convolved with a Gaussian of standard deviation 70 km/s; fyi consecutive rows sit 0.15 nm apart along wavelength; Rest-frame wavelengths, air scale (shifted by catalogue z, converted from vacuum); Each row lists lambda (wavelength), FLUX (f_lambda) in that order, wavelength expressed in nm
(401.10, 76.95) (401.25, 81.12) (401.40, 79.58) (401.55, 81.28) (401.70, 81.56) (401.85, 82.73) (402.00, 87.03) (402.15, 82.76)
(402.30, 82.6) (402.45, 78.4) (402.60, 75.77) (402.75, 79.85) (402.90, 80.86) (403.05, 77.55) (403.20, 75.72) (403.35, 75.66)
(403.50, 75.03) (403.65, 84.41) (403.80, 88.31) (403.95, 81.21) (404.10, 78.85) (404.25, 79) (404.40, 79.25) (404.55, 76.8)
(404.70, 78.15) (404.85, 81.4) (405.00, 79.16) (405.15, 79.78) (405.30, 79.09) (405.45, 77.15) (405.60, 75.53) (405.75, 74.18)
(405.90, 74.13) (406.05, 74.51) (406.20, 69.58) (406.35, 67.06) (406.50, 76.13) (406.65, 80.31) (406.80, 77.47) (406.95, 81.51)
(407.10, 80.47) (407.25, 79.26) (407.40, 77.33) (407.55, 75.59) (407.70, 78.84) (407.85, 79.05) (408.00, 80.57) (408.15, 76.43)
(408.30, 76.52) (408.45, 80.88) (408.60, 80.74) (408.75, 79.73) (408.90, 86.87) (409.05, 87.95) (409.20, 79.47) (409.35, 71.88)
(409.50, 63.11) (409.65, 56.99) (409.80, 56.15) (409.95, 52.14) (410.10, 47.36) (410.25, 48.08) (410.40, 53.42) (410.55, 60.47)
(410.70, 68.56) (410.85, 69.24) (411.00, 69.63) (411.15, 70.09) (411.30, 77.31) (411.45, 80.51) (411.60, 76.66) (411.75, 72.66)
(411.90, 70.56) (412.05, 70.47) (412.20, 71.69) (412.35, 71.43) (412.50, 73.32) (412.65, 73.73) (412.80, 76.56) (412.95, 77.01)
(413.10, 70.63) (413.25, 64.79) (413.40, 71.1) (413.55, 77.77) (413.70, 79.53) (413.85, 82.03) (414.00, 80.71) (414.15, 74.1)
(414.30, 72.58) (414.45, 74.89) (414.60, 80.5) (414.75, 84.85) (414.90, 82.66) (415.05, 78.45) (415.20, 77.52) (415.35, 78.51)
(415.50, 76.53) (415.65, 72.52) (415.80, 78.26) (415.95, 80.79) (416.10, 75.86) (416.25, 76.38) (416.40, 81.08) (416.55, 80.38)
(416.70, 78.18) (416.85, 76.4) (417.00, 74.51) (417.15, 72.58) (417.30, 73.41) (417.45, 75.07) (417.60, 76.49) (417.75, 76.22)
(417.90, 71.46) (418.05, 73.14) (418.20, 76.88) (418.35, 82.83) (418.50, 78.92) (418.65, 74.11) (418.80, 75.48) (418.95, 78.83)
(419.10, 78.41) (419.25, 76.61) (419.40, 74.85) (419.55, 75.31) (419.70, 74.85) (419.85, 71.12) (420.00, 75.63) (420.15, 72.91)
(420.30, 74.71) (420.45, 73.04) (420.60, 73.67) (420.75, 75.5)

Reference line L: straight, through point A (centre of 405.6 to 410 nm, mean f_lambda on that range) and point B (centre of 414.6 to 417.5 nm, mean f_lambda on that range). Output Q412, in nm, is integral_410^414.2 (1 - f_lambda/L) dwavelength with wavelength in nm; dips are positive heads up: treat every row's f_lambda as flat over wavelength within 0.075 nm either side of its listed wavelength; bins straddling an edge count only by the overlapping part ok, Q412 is 0.33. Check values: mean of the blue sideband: 75.1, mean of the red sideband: 77.7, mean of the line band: 70.6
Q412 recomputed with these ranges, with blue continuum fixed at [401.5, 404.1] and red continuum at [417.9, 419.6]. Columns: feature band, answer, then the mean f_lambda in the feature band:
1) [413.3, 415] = -0.006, 78.1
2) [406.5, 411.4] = 0.433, 72.1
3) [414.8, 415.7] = -0.006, 78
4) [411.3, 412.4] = 0.065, 73.7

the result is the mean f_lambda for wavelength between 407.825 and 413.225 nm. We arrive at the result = 70.9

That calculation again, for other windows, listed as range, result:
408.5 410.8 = 66.4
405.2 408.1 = 76.7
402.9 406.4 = 77.6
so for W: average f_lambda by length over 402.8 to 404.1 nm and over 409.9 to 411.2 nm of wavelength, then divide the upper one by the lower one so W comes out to 0.8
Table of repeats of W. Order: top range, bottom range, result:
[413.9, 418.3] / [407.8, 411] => 1.11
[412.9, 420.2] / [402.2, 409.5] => 0.98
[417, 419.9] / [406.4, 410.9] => 1.05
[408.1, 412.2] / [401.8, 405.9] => 0.88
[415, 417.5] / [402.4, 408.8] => 0.98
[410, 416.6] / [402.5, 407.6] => 0.94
